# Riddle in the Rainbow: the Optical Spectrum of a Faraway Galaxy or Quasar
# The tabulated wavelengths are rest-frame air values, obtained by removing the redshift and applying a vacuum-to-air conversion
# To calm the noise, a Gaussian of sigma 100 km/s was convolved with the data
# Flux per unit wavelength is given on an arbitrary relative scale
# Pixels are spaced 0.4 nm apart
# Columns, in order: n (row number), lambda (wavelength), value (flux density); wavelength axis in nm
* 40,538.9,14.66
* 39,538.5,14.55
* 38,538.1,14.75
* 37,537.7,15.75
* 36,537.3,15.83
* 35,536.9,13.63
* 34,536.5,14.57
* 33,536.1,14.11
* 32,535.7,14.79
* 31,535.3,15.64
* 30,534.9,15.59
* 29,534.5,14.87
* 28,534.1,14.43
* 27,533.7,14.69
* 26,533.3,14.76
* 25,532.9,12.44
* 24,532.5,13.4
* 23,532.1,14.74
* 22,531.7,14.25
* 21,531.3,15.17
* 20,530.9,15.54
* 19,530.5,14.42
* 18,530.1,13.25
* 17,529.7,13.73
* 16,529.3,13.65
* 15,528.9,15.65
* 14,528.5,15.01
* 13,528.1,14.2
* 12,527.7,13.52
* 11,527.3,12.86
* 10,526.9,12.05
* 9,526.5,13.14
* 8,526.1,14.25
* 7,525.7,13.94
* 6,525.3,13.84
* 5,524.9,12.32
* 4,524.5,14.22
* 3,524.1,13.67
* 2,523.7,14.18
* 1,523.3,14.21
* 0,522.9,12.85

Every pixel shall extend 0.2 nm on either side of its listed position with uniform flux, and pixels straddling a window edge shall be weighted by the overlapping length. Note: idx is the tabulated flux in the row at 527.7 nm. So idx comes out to 13.52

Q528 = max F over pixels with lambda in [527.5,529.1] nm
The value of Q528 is 15.65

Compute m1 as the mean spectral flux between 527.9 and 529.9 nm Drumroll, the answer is 14.4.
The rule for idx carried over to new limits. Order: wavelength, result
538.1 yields 14.75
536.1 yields 14.11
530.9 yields 15.54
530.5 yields 14.42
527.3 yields 12.86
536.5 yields 14.57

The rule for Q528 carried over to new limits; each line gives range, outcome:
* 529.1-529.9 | 13.73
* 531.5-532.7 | 14.74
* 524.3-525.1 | 14.22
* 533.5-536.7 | 15.64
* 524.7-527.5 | 14.25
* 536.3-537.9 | 15.83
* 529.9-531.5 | 15.54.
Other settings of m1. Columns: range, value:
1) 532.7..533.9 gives 14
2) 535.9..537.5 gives 14.5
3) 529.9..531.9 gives 14.5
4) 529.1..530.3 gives 13.5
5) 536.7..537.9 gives 15.1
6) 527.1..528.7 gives 13.9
